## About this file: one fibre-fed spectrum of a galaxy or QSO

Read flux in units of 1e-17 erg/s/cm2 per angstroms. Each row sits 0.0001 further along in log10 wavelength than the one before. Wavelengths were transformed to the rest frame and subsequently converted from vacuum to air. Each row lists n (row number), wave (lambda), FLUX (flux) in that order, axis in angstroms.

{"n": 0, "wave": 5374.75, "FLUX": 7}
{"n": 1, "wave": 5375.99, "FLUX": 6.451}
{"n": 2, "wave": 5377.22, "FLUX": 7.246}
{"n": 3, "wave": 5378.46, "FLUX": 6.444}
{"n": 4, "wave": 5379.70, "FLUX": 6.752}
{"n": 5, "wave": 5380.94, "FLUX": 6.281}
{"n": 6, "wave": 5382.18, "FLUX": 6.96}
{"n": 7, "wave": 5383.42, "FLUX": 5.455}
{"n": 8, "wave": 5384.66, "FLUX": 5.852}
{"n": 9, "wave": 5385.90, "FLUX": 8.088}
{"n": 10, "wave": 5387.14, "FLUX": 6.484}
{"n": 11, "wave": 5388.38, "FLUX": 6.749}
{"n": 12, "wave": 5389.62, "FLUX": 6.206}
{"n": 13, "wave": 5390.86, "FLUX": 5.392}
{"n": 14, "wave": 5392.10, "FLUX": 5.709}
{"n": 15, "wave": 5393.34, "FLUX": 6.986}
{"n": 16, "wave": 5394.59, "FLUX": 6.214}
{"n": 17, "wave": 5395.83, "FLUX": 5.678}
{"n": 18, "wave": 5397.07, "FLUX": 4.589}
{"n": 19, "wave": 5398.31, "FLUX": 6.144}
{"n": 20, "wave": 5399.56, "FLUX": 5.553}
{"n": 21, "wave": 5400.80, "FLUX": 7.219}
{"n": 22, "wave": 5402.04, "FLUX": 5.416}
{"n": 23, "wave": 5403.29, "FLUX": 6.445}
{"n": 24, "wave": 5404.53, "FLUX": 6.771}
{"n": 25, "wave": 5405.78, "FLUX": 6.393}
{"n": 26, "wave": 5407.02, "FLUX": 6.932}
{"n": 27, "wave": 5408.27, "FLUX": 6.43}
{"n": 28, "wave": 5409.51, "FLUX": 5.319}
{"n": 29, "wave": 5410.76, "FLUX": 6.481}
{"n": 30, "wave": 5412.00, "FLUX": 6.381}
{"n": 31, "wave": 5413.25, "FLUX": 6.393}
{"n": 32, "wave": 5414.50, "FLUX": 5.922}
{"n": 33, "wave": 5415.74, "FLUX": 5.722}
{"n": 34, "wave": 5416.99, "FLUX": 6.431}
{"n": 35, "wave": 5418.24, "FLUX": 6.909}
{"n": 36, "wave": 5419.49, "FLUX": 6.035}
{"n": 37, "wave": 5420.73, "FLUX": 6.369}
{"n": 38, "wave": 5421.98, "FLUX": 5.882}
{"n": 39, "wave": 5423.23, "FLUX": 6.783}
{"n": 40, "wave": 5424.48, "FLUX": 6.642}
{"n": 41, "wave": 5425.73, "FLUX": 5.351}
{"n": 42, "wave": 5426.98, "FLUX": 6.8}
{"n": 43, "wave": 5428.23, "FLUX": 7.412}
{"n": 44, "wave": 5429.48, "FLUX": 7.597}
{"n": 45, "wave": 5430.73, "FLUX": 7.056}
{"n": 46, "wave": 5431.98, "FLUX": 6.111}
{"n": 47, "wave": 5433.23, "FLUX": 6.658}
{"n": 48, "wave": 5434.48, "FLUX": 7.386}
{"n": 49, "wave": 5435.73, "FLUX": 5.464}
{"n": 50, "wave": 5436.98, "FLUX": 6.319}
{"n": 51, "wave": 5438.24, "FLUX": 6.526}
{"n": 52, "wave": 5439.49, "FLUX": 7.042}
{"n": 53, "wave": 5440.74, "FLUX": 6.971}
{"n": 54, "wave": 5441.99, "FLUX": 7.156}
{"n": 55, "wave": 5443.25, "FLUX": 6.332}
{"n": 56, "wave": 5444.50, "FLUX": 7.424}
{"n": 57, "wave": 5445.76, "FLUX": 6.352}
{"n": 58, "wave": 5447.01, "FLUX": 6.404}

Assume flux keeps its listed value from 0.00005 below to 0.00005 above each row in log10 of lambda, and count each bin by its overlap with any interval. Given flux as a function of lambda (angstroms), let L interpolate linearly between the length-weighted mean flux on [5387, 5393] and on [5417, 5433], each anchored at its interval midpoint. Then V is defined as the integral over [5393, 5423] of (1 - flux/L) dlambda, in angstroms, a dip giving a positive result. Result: 0.8 angstroms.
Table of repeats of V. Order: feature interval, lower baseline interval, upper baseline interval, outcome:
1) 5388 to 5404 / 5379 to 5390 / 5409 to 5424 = 1.0 angstroms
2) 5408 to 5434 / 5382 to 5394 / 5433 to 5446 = 0.6 angstroms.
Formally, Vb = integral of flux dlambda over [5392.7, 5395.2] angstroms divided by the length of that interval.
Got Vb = 6.58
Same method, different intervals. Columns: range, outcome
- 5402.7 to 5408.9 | 6.6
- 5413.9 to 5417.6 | 6.03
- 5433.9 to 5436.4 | 6.41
